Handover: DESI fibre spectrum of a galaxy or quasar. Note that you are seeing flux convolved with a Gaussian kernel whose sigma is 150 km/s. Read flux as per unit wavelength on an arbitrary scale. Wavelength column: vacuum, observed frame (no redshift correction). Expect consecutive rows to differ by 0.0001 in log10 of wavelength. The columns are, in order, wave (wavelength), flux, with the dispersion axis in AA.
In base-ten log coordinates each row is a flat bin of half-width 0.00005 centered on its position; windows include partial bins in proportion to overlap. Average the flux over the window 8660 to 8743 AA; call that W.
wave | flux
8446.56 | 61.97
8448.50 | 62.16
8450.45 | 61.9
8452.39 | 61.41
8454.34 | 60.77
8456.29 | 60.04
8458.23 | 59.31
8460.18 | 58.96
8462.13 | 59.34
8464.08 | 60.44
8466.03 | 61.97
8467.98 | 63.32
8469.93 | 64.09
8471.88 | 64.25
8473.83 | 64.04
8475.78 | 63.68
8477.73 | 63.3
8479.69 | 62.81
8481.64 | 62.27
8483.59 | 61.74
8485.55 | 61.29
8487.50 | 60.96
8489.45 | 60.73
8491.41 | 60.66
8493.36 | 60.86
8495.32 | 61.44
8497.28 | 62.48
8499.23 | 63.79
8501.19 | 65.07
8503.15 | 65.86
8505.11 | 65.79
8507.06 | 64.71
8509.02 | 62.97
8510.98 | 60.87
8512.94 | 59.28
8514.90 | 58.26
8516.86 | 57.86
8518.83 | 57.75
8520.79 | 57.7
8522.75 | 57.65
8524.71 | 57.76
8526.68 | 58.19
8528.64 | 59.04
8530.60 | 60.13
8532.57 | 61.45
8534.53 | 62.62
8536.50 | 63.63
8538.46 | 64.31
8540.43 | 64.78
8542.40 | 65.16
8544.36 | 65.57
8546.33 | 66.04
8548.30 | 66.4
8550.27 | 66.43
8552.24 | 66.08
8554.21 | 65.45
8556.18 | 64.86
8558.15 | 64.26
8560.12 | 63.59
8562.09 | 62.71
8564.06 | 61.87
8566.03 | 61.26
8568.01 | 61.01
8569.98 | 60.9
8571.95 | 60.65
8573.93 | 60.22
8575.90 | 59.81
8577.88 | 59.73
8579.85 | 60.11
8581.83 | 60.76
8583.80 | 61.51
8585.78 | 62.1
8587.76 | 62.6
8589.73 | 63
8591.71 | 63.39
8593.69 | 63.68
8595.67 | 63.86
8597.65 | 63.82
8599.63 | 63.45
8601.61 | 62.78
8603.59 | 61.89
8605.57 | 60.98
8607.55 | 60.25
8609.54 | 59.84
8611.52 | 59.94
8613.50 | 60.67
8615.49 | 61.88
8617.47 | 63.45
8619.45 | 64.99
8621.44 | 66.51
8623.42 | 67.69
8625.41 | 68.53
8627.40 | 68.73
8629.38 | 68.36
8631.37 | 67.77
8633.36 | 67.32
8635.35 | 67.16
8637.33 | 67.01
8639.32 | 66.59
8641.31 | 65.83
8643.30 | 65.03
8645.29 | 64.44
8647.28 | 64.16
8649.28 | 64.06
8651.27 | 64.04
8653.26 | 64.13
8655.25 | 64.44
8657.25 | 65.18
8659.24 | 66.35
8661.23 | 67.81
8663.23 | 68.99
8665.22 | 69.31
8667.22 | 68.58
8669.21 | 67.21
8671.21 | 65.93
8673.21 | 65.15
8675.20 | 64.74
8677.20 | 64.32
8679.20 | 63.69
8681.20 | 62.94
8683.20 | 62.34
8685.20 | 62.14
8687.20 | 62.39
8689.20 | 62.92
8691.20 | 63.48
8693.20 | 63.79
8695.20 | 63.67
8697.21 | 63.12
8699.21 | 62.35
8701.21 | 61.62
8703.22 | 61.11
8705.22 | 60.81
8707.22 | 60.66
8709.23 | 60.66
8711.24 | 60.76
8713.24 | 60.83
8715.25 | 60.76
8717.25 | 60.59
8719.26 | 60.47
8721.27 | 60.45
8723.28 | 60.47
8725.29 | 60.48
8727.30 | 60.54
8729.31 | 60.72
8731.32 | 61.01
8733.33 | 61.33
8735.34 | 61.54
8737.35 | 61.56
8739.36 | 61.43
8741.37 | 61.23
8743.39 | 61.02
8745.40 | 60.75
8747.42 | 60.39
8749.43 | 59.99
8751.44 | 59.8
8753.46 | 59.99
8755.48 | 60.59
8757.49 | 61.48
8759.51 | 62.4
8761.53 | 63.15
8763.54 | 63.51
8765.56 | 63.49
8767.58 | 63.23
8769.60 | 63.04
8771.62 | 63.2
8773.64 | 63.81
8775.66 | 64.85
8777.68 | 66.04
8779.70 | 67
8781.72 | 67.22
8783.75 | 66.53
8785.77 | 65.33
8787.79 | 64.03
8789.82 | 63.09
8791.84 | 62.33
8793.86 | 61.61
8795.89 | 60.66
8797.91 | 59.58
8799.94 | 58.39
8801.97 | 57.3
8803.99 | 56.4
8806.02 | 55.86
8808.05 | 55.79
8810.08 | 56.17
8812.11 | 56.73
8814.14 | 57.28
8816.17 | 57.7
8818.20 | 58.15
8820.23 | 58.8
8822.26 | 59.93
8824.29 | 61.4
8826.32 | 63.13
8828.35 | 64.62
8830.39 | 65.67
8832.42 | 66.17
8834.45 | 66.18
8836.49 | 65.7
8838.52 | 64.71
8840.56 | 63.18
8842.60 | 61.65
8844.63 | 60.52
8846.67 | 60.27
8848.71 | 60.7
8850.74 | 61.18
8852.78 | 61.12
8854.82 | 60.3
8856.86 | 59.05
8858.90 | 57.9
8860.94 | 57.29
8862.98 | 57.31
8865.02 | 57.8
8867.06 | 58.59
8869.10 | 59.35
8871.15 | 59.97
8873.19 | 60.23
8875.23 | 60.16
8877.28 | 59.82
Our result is 62.8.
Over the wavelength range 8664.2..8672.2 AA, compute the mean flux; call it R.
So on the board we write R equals 67.8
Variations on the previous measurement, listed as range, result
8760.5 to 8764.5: 63.4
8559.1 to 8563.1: 63.2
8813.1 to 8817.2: 57.5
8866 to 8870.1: 59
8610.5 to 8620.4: 62.2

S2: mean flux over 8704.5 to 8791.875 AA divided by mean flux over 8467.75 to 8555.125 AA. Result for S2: 1.0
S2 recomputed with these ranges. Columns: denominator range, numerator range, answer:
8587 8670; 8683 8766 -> 0.95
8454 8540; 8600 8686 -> 1.06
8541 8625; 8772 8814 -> 0.98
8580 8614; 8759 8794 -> 1.04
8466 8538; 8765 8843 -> 1.00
